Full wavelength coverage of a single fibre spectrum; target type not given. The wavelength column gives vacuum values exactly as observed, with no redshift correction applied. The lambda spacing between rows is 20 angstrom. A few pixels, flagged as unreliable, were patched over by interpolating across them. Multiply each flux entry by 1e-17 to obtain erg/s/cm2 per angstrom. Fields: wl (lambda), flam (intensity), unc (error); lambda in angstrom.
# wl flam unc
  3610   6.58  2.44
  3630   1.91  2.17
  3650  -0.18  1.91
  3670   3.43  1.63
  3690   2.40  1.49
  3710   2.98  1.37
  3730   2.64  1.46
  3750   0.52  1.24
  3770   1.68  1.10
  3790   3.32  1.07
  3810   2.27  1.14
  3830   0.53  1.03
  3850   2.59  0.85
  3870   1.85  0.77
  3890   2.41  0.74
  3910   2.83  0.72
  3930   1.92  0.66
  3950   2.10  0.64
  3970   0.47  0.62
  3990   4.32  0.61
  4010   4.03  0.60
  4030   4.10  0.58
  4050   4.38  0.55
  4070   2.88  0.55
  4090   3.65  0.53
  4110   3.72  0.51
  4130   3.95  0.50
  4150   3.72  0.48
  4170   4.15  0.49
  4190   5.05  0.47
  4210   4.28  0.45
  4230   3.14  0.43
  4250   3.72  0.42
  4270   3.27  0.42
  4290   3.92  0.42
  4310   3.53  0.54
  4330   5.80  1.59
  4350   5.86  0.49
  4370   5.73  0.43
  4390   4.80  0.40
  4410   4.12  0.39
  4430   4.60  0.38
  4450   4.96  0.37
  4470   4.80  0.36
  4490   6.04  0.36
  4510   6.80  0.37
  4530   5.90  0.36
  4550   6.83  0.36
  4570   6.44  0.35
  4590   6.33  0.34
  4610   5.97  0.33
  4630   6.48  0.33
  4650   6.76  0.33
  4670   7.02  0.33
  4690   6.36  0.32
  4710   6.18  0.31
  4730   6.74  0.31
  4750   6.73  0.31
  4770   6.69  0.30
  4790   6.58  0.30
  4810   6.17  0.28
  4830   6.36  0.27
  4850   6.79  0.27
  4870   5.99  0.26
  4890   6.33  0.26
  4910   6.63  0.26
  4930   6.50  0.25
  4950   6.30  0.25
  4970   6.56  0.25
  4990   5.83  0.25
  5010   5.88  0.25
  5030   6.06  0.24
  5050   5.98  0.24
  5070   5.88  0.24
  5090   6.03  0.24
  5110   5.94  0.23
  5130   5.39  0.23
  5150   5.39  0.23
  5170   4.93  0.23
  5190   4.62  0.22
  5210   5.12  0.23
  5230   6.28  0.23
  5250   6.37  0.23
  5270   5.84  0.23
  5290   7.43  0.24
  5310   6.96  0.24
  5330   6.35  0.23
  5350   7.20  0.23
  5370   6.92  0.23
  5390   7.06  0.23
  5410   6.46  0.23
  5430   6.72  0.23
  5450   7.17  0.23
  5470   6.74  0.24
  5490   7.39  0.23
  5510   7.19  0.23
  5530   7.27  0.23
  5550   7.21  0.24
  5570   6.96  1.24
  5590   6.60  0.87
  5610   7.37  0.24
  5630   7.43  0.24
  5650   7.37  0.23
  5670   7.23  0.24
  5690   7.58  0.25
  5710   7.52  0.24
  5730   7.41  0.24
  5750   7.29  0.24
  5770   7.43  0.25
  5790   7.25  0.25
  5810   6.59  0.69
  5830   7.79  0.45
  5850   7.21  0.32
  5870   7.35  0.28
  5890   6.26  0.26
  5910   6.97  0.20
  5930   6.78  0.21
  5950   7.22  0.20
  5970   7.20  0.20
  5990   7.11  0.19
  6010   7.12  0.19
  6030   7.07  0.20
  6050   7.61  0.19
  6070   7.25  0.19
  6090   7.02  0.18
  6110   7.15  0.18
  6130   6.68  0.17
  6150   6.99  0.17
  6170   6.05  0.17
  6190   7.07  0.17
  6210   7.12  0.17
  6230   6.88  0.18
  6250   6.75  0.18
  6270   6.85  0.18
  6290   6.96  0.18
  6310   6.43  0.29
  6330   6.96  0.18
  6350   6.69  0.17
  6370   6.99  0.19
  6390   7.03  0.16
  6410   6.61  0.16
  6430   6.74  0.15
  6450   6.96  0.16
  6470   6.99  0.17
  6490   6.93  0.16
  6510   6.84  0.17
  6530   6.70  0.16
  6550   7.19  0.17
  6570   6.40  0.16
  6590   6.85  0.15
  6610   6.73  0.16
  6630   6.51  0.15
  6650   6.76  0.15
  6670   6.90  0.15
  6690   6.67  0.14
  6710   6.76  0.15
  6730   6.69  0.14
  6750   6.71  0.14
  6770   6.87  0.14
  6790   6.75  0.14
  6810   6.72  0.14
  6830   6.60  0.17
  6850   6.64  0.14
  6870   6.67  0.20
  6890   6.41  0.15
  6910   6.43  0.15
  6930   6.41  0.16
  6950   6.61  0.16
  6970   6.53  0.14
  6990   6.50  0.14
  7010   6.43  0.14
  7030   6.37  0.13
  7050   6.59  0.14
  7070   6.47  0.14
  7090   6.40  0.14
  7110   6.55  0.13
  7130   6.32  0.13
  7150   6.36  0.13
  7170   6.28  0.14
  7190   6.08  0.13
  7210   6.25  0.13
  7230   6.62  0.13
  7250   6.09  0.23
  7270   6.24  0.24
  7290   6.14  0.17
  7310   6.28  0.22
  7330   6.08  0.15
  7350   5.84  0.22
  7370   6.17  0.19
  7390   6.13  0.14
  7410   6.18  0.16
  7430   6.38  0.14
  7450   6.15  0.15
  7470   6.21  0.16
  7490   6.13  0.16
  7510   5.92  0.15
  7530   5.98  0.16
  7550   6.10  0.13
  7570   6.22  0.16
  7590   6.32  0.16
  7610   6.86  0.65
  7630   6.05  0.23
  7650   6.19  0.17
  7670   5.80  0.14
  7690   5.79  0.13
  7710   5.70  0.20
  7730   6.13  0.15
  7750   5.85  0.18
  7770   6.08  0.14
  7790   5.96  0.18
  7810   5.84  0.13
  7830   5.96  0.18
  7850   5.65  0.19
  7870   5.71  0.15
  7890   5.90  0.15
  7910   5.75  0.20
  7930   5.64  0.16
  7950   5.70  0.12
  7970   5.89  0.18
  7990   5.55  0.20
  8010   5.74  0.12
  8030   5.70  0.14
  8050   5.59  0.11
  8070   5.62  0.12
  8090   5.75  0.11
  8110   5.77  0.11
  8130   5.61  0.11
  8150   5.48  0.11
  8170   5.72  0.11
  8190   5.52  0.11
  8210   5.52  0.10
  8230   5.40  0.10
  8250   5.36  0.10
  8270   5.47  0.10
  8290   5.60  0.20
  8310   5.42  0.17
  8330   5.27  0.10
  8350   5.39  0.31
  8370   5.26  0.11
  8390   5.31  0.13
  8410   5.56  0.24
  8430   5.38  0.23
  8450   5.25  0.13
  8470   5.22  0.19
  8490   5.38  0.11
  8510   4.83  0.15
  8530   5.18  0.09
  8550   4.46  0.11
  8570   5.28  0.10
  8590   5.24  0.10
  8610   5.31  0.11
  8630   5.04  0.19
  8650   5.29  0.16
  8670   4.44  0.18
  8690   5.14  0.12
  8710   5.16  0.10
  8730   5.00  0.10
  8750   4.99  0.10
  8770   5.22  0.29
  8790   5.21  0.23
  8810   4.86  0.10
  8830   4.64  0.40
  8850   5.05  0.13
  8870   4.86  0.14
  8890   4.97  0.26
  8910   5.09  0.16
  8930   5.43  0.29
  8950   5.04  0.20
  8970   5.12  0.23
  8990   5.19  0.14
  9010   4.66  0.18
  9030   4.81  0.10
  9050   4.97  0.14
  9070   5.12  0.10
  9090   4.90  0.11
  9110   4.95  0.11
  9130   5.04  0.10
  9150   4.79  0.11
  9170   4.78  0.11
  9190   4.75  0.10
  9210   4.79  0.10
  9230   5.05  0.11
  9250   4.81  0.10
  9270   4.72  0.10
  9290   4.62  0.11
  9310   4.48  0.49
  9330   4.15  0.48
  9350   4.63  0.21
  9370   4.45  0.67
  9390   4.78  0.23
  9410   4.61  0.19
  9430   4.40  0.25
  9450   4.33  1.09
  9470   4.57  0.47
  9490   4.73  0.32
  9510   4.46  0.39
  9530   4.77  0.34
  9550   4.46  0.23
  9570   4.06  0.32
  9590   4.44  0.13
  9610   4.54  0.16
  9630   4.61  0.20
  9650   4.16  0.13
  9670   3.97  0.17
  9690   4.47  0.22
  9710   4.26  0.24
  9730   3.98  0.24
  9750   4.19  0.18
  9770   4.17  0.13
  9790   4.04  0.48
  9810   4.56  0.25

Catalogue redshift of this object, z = 0.000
